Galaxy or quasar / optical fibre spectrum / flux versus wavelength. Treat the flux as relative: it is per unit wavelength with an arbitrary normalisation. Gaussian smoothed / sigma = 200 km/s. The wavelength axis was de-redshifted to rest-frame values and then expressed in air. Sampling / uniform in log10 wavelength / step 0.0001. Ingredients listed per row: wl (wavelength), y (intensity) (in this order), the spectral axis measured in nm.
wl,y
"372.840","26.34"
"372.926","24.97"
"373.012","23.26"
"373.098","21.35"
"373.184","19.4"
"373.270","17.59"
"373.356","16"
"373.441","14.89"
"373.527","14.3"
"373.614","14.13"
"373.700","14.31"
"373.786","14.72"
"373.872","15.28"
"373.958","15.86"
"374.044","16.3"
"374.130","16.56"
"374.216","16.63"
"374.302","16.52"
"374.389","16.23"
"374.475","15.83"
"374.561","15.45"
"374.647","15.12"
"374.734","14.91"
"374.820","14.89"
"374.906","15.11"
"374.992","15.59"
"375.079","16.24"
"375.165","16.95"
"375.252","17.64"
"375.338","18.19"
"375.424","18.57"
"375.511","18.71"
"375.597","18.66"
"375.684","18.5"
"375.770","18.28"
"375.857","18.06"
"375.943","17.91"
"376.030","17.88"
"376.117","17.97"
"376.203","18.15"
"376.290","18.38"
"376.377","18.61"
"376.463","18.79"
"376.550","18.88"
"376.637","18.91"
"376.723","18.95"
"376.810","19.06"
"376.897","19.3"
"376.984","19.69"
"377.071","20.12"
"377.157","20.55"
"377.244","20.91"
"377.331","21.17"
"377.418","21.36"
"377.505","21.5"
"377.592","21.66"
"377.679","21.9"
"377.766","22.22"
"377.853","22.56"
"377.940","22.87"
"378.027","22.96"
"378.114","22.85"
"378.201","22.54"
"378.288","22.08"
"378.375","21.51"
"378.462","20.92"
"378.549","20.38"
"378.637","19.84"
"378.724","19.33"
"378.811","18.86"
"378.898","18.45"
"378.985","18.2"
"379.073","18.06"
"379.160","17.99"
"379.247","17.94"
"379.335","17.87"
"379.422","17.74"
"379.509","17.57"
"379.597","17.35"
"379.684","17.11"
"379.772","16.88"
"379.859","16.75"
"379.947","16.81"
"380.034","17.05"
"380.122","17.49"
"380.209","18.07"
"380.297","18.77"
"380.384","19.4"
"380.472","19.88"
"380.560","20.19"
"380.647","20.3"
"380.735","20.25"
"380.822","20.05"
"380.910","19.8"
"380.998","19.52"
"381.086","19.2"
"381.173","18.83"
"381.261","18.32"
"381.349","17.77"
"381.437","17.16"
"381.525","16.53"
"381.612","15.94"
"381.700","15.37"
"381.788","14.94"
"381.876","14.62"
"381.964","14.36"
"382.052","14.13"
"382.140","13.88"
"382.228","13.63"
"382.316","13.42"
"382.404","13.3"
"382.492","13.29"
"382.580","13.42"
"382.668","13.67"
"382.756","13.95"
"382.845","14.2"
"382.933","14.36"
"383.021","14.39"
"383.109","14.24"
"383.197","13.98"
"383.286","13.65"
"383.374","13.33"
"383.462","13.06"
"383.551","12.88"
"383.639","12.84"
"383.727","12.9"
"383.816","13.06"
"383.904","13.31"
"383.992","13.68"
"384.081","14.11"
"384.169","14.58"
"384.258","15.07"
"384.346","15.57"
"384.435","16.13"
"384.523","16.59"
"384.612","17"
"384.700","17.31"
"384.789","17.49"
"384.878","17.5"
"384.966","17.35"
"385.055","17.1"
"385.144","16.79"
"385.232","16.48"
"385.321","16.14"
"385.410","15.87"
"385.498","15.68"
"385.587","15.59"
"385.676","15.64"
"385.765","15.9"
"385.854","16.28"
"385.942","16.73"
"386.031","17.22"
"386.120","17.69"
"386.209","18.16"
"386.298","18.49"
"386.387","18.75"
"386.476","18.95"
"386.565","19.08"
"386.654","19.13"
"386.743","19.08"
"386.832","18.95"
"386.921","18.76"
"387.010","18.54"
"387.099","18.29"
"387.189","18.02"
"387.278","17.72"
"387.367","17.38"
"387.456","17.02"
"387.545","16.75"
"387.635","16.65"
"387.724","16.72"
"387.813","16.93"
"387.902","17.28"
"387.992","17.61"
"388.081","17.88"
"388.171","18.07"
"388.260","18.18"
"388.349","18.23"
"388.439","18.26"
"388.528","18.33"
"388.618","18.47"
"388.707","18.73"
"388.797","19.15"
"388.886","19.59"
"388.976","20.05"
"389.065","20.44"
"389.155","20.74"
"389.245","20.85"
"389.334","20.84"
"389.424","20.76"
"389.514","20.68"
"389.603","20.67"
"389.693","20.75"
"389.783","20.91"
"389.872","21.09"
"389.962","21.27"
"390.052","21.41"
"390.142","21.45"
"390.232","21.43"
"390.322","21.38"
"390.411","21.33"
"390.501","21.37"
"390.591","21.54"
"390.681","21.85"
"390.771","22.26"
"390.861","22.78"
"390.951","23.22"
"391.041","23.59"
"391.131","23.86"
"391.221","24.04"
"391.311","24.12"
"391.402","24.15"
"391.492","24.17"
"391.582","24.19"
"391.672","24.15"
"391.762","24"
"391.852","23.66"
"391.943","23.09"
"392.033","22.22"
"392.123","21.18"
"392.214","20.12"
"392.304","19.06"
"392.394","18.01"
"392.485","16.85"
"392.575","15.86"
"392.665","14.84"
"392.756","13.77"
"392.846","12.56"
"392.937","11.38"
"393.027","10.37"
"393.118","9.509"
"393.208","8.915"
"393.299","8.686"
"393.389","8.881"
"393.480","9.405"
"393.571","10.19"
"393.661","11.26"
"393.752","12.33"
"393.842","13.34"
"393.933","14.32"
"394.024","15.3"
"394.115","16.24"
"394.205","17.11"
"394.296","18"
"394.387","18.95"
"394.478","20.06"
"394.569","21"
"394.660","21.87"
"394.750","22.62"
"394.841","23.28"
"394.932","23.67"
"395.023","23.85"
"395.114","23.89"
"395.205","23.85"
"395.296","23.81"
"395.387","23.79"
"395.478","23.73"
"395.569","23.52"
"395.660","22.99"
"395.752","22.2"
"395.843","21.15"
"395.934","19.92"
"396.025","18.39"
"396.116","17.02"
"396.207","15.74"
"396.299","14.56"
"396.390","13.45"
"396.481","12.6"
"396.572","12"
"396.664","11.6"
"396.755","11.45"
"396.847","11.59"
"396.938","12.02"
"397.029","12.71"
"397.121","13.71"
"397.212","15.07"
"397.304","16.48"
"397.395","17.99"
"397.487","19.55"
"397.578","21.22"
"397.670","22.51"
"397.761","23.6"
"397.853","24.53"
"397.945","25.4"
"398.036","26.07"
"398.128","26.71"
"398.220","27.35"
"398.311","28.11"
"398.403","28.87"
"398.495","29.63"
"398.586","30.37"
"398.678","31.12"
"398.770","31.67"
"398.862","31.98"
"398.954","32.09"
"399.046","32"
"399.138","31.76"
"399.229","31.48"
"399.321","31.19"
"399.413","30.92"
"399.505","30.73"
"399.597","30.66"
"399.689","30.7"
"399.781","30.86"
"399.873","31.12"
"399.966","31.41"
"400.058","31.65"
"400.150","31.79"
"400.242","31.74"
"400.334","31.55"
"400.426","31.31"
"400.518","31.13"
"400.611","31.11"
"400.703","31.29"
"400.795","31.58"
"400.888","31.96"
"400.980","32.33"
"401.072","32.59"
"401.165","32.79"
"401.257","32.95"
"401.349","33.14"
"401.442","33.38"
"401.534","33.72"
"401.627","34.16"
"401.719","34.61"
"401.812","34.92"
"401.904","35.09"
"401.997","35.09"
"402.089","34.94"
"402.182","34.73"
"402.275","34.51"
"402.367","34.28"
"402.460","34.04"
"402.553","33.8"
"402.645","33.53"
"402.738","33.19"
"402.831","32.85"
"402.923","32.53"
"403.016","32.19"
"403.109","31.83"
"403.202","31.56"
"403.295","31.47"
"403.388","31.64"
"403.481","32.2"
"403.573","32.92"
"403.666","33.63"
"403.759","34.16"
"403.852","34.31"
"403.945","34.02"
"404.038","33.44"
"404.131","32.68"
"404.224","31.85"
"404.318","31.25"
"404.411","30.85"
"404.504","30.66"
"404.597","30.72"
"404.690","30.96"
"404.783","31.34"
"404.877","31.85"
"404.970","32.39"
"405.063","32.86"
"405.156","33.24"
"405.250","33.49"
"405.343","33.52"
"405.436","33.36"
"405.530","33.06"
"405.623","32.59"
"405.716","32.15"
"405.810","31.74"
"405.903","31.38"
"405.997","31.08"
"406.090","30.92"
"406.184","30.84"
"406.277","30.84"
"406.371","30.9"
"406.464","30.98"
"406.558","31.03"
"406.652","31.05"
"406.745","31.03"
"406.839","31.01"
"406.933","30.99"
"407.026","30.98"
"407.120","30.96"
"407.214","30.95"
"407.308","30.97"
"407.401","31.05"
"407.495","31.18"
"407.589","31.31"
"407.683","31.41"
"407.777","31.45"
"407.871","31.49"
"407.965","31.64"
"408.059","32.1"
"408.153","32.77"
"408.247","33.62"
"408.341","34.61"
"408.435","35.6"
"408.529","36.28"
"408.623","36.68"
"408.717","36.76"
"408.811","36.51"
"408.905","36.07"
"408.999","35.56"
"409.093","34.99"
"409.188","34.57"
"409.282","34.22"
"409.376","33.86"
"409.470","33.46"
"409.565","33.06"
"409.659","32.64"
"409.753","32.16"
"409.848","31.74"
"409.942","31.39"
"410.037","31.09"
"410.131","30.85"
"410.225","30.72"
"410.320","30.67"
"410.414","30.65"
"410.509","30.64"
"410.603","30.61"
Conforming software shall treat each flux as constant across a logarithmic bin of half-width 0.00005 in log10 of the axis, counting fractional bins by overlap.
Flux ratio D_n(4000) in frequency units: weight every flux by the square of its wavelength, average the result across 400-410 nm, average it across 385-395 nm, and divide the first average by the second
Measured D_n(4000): 1.91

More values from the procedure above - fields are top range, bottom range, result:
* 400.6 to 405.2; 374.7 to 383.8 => 2.10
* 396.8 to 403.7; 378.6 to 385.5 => 1.99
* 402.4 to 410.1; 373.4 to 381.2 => 2.04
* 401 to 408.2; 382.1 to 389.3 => 2.16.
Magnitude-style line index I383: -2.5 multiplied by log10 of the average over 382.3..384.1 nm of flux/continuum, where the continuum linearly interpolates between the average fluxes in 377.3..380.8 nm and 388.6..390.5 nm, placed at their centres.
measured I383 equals 0.42 mag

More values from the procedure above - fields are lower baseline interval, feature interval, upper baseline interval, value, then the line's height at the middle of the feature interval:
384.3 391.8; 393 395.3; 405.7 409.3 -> 0.387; 23.4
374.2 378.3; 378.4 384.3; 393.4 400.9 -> 0.205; 19.9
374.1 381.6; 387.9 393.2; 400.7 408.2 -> 0.256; 25.2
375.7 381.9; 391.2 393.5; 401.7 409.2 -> 0.421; 26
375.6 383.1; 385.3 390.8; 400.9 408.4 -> 0.223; 23.1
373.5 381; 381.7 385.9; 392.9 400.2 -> 0.293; 19.4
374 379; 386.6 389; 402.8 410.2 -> 0.306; 24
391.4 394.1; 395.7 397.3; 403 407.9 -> 0.340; 20.7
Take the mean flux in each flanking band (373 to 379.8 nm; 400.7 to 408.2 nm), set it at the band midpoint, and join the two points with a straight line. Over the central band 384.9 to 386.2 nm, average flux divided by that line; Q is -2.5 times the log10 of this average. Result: 0.36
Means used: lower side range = 18.4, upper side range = 32.4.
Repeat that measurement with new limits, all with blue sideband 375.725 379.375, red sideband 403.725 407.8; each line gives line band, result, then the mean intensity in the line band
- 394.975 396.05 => 0.21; 22.7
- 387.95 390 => 0.25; 19.6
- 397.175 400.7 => 0.02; 28.3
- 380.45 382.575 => 0.27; 16.8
